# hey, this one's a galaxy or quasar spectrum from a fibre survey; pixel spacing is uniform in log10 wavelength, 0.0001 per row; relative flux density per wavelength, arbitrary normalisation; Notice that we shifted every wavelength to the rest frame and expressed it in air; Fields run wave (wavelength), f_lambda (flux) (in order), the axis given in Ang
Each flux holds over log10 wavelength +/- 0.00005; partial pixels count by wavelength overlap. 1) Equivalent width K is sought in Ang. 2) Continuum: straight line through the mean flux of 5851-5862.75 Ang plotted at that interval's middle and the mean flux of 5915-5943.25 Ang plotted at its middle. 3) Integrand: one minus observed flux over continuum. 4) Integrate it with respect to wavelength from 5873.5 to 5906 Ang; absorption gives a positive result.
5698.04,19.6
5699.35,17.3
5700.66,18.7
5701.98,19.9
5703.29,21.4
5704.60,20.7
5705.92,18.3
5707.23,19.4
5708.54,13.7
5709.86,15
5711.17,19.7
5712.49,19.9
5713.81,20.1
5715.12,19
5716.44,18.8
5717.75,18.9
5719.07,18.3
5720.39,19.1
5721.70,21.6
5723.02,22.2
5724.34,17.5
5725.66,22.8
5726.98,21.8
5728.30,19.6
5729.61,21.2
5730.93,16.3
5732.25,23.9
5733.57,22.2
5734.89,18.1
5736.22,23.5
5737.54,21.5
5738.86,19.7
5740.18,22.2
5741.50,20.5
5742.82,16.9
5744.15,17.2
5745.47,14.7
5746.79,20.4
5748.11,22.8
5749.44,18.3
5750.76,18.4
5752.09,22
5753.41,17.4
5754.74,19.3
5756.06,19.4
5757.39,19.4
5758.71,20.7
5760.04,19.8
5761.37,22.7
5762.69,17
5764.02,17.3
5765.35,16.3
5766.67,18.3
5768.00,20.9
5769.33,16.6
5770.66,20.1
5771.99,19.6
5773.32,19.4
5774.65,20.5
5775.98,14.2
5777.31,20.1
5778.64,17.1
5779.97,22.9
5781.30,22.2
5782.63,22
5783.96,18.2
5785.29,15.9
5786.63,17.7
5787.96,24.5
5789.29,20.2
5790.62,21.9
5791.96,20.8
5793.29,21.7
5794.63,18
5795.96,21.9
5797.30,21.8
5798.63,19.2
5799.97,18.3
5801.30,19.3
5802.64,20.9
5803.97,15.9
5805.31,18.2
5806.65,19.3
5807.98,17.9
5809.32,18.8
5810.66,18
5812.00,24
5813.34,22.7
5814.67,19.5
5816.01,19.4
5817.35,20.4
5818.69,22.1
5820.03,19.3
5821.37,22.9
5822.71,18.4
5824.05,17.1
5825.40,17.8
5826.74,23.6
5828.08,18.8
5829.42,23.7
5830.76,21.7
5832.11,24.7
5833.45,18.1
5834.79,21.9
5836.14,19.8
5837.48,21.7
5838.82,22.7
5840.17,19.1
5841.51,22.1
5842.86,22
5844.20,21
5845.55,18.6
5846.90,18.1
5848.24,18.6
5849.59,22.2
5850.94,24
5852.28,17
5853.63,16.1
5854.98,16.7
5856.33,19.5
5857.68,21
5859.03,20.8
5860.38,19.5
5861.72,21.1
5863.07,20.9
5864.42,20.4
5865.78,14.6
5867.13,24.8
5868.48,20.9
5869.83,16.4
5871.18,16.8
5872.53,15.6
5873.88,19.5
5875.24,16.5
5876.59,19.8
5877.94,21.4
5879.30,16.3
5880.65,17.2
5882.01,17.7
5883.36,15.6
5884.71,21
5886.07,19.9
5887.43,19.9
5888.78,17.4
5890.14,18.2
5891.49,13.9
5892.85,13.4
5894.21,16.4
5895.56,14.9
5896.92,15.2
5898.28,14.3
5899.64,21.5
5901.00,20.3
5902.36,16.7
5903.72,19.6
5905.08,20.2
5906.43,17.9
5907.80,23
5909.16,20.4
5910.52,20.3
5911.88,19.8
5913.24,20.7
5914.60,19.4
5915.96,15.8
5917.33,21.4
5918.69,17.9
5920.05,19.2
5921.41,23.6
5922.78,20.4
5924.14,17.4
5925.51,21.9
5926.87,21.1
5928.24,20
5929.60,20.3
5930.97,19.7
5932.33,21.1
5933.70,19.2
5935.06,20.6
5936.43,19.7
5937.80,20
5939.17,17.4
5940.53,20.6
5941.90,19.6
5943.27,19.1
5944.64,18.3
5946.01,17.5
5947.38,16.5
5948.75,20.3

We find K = 2.94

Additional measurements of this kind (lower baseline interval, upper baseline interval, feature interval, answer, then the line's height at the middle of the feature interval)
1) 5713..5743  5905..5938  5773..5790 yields 0.5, 20.2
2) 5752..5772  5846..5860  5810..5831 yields -1.4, 19.3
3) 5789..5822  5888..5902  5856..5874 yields -1.7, 17.8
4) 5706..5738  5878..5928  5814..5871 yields -3.5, 19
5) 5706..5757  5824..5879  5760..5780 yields 0.9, 19.7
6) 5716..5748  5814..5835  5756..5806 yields 2.0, 20.3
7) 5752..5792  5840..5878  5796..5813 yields 0.0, 19.4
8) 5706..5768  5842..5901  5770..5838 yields -3.8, 19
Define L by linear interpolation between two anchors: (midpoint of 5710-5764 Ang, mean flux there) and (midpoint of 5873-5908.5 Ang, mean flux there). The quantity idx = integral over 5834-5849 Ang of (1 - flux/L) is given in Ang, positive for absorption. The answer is -1.6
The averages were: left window 19.8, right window 18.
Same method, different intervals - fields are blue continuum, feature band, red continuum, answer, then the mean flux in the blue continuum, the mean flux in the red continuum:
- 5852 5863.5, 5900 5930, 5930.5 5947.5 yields -1.0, 19.2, 19.3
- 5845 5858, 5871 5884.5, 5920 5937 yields 1.2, 19.1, 20.4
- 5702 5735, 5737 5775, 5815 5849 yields 1.2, 19.6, 20.5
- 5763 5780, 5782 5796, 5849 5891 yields -1.2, 18.5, 19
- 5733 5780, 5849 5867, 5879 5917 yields -1.2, 19.3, 18.2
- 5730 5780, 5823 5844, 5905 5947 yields -1.5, 19.4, 19.8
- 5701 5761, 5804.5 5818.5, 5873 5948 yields -0.4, 19.6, 18.8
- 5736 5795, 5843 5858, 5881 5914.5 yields -0.5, 19.5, 18.3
